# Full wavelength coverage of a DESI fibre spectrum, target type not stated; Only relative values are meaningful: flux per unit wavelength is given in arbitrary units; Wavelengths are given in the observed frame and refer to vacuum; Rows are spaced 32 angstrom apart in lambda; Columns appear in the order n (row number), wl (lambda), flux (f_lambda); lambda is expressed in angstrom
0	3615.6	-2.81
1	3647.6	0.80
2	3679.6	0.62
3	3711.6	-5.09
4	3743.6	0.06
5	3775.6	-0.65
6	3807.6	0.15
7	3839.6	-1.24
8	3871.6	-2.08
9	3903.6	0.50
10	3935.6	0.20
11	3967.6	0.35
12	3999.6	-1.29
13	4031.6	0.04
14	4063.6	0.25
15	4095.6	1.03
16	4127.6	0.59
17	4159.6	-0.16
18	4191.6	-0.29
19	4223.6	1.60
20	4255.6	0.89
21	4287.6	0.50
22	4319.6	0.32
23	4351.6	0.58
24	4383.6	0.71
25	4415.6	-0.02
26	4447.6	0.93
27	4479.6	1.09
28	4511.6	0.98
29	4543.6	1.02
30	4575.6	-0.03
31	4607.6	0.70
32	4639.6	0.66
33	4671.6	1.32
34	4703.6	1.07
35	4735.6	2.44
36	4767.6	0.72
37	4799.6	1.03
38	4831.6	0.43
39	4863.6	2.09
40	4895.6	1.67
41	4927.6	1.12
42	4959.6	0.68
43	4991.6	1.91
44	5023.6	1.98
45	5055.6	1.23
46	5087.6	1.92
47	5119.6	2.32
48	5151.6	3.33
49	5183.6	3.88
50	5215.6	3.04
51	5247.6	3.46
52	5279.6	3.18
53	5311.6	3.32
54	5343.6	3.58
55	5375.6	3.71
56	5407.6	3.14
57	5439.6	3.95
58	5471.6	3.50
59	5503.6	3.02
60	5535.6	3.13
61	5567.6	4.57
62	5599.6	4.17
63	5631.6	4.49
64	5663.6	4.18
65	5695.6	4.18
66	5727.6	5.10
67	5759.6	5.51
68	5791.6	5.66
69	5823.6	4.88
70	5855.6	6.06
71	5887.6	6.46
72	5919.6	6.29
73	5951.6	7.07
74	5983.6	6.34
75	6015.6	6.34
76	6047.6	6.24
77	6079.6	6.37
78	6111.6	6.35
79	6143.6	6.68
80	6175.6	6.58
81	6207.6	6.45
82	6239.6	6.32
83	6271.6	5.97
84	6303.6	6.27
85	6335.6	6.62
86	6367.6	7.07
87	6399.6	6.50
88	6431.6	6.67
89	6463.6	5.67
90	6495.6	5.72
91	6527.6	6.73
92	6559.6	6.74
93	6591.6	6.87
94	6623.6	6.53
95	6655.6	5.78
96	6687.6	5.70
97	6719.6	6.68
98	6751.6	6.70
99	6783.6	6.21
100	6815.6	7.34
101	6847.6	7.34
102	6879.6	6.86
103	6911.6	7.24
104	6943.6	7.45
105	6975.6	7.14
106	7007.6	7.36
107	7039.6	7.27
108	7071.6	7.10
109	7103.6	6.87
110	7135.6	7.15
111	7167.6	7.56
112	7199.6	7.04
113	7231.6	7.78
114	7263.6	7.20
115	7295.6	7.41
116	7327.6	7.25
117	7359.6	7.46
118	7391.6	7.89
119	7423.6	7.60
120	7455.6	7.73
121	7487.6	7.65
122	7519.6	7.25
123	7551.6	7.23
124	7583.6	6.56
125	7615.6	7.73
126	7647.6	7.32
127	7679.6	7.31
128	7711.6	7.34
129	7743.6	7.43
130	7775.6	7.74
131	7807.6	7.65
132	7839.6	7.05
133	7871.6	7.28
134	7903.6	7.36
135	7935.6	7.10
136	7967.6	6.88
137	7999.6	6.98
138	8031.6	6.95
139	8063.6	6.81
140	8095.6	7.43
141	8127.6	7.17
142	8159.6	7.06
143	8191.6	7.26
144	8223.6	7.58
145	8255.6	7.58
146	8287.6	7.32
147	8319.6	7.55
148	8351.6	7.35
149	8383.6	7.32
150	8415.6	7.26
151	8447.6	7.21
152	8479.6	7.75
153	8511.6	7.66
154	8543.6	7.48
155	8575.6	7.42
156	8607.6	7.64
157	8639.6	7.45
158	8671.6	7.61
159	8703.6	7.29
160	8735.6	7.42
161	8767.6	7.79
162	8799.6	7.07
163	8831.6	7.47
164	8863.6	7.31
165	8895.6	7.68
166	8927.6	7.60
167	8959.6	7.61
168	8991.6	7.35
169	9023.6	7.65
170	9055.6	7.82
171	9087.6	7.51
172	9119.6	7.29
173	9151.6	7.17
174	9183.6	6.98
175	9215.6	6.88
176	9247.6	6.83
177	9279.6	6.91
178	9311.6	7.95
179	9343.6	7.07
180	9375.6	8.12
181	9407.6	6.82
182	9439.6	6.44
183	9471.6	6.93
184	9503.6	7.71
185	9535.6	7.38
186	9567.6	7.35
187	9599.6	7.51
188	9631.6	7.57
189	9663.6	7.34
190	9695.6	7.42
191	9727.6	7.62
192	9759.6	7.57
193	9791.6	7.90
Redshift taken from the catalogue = 0.29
